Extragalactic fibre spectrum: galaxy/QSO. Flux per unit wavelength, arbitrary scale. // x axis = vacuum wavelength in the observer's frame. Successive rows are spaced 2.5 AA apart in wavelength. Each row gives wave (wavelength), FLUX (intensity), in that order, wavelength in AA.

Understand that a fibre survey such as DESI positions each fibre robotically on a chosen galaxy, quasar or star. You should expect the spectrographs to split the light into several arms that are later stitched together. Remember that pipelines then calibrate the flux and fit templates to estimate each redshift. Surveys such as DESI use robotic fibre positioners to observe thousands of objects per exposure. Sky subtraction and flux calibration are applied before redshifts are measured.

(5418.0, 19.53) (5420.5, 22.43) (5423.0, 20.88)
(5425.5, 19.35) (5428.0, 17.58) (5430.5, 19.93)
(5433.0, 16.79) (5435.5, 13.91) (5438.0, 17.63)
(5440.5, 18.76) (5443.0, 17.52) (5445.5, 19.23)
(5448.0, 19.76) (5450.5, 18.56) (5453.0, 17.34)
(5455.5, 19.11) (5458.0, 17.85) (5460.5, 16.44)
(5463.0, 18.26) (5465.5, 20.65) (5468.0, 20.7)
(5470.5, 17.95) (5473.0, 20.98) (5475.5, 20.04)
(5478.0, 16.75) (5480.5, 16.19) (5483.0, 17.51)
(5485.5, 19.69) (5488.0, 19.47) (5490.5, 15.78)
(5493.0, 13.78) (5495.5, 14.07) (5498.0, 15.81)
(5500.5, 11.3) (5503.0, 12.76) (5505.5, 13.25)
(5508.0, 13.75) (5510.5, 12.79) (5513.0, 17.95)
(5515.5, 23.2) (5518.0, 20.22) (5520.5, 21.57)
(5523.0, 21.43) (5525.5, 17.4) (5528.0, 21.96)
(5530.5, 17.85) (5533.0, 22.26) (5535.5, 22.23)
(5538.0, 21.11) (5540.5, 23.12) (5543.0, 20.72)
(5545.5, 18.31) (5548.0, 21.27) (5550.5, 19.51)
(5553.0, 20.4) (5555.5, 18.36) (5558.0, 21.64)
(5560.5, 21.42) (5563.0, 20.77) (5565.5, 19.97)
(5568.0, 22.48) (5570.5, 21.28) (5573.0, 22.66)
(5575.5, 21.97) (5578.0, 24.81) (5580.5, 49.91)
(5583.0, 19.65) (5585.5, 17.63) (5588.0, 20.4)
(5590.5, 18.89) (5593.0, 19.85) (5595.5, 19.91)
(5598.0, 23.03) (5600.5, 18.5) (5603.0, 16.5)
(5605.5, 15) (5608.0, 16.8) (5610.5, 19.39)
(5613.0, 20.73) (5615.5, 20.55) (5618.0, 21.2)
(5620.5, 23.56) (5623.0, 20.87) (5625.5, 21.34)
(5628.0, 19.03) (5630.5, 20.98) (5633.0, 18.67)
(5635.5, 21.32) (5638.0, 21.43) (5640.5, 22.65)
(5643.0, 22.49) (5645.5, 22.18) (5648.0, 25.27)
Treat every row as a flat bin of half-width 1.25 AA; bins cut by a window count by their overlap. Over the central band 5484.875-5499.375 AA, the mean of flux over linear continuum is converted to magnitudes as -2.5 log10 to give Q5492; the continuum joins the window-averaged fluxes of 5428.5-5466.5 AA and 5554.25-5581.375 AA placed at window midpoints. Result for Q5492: 0.23 mag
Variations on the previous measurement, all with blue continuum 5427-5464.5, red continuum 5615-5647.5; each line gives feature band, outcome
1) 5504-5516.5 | 0.20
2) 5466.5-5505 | 0.11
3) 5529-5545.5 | -0.07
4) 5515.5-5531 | -0.06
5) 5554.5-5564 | -0.03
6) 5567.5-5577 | -0.10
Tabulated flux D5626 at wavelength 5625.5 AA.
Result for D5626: 21.34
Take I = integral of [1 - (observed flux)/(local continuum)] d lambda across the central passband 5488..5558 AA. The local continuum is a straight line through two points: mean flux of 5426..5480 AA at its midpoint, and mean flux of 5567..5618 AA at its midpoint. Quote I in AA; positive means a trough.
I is 5.8 AA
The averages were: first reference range 18.4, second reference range 21.5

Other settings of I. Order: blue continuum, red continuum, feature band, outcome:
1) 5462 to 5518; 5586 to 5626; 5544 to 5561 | -1.49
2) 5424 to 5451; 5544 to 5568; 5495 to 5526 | 4.57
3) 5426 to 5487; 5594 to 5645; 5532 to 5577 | -3.78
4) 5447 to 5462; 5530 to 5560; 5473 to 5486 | 0.42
